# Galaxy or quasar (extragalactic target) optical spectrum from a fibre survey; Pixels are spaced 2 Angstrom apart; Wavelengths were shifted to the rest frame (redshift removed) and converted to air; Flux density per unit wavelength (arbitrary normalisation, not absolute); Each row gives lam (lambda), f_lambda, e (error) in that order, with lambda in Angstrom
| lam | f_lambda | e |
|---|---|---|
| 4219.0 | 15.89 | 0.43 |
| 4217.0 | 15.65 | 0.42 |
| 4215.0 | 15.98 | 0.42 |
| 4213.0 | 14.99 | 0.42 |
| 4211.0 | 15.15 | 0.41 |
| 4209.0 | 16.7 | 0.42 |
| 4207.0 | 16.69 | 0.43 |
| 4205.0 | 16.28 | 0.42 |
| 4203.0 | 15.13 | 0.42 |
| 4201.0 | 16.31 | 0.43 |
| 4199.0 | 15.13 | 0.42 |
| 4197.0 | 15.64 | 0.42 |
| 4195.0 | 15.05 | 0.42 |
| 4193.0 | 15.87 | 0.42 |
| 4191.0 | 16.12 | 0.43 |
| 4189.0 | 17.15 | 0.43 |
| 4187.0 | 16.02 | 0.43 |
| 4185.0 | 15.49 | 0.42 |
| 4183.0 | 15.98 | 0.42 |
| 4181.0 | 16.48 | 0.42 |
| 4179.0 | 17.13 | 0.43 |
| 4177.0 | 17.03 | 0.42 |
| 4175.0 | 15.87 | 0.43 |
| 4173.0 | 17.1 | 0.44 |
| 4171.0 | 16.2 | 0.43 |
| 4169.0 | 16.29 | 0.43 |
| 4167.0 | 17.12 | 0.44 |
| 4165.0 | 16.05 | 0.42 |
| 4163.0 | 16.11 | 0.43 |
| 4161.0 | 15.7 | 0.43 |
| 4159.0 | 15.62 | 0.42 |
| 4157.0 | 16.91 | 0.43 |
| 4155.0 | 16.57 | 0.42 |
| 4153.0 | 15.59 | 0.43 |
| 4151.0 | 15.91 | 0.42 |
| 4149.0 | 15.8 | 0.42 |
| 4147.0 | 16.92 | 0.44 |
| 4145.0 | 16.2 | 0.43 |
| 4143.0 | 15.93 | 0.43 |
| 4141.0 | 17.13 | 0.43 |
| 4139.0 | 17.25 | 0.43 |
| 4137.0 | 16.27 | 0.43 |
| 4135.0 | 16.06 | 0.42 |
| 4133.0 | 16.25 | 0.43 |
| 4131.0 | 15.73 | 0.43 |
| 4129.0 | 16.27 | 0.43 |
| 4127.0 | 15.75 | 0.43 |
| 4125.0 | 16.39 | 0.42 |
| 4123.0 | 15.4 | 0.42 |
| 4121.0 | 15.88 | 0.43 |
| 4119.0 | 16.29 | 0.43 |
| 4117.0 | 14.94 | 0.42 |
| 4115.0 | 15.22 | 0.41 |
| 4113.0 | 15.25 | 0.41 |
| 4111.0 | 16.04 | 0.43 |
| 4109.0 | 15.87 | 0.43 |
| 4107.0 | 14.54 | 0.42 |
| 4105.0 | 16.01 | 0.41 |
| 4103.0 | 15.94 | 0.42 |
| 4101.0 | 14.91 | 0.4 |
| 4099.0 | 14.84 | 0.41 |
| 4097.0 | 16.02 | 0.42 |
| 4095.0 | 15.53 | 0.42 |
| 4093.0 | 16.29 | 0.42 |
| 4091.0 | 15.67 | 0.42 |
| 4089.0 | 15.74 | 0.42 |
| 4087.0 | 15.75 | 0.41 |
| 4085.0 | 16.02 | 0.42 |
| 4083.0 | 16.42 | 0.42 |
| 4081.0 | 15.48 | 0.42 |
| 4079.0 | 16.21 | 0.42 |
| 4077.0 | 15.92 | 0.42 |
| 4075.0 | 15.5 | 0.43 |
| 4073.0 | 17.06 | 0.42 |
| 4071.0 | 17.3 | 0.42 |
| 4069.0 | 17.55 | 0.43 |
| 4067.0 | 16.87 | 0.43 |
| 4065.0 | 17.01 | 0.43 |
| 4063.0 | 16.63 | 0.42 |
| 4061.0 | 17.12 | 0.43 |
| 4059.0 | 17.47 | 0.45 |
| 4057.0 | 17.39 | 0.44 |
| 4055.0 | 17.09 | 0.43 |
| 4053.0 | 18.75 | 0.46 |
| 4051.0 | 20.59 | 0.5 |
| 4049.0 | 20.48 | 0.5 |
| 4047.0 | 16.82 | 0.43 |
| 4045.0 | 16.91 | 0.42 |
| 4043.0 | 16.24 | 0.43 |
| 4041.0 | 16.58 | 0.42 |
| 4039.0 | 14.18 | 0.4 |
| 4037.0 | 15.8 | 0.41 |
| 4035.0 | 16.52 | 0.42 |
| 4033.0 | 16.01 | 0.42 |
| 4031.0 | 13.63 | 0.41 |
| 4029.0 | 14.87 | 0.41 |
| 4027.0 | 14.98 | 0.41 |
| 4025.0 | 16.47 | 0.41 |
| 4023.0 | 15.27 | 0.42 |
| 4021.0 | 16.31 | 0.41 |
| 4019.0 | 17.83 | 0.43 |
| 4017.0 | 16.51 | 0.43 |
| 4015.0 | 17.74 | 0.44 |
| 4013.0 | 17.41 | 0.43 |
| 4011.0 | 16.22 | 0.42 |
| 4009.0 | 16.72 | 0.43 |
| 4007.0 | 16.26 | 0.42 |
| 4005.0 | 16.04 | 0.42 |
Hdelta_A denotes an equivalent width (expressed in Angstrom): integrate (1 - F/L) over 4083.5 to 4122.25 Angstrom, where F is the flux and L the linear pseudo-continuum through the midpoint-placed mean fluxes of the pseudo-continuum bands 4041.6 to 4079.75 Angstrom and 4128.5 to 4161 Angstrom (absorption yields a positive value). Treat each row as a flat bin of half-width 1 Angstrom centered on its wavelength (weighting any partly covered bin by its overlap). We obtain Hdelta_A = 2.67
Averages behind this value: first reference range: 17.3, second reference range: 16.3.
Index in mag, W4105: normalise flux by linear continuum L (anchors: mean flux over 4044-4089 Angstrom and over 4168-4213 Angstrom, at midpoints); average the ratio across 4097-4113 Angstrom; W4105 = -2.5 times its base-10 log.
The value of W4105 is 0.09 mag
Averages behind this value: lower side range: 17.1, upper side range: 16.1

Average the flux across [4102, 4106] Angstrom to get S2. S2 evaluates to 16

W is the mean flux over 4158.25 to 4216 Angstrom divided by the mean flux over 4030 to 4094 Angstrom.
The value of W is 1.0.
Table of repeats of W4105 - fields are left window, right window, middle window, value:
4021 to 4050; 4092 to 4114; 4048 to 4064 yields -0.15 mag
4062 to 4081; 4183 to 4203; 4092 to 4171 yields 0.02 mag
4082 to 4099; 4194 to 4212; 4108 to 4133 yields 0.00 mag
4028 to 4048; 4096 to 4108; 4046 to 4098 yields -0.09 mag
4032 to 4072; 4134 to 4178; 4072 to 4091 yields 0.06 mag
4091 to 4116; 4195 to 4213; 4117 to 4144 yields -0.04 mag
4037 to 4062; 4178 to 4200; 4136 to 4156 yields 0.01 mag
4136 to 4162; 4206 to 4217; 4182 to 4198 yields 0.01 mag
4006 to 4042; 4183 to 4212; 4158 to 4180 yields -0.03 mag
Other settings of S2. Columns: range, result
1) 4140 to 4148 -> 16.5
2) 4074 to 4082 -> 15.8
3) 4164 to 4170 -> 16.5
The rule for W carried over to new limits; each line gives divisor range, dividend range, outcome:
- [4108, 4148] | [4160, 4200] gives 1.01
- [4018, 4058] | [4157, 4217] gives 0.97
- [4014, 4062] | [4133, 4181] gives 0.98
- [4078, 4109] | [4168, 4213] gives 1.03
